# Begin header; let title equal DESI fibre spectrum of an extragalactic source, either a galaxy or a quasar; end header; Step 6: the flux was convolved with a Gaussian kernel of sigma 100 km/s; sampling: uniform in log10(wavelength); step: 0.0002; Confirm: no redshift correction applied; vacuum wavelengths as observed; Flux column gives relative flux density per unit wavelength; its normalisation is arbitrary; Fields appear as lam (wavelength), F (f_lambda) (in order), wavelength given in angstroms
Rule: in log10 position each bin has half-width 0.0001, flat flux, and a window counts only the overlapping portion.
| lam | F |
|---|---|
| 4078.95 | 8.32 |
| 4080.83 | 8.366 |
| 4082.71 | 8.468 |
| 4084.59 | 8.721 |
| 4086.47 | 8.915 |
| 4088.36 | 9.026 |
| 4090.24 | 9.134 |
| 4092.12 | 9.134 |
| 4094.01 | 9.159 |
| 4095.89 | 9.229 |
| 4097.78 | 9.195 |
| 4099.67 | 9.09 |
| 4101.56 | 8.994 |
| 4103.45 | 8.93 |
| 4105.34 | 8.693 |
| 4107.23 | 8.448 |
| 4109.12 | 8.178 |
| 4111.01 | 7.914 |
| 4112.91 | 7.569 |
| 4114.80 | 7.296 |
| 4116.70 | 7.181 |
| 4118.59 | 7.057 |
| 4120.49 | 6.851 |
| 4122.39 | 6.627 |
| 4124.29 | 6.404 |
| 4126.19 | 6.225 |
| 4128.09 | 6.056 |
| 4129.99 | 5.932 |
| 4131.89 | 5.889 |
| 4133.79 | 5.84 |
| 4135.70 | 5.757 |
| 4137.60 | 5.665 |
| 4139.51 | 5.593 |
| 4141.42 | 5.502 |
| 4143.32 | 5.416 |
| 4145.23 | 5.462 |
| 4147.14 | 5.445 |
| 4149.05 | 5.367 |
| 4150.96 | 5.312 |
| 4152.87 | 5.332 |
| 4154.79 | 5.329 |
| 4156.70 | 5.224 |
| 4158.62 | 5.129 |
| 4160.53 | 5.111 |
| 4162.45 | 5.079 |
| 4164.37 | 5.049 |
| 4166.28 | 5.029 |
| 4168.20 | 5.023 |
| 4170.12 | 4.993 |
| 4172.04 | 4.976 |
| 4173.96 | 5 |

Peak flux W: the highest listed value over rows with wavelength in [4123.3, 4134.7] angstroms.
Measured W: 6.404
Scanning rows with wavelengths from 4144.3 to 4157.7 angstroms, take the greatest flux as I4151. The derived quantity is 5.462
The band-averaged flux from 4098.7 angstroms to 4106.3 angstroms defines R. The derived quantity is 8.92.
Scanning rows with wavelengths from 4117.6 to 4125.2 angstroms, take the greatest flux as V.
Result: 7.057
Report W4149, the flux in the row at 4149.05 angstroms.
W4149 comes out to 5.367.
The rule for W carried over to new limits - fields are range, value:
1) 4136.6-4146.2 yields 5.665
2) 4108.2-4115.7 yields 8.178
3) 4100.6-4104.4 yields 8.994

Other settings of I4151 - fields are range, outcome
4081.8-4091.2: 9.134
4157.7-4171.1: 5.129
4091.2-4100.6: 9.229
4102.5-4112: 8.93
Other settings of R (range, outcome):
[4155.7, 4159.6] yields 5.18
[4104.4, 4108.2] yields 8.57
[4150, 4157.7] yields 5.29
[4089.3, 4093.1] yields 9.14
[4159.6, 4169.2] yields 5.06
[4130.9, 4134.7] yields 5.87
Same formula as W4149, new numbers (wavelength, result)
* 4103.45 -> 8.93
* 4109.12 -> 8.178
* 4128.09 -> 6.056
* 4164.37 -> 5.049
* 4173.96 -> 5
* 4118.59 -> 7.057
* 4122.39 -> 6.627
